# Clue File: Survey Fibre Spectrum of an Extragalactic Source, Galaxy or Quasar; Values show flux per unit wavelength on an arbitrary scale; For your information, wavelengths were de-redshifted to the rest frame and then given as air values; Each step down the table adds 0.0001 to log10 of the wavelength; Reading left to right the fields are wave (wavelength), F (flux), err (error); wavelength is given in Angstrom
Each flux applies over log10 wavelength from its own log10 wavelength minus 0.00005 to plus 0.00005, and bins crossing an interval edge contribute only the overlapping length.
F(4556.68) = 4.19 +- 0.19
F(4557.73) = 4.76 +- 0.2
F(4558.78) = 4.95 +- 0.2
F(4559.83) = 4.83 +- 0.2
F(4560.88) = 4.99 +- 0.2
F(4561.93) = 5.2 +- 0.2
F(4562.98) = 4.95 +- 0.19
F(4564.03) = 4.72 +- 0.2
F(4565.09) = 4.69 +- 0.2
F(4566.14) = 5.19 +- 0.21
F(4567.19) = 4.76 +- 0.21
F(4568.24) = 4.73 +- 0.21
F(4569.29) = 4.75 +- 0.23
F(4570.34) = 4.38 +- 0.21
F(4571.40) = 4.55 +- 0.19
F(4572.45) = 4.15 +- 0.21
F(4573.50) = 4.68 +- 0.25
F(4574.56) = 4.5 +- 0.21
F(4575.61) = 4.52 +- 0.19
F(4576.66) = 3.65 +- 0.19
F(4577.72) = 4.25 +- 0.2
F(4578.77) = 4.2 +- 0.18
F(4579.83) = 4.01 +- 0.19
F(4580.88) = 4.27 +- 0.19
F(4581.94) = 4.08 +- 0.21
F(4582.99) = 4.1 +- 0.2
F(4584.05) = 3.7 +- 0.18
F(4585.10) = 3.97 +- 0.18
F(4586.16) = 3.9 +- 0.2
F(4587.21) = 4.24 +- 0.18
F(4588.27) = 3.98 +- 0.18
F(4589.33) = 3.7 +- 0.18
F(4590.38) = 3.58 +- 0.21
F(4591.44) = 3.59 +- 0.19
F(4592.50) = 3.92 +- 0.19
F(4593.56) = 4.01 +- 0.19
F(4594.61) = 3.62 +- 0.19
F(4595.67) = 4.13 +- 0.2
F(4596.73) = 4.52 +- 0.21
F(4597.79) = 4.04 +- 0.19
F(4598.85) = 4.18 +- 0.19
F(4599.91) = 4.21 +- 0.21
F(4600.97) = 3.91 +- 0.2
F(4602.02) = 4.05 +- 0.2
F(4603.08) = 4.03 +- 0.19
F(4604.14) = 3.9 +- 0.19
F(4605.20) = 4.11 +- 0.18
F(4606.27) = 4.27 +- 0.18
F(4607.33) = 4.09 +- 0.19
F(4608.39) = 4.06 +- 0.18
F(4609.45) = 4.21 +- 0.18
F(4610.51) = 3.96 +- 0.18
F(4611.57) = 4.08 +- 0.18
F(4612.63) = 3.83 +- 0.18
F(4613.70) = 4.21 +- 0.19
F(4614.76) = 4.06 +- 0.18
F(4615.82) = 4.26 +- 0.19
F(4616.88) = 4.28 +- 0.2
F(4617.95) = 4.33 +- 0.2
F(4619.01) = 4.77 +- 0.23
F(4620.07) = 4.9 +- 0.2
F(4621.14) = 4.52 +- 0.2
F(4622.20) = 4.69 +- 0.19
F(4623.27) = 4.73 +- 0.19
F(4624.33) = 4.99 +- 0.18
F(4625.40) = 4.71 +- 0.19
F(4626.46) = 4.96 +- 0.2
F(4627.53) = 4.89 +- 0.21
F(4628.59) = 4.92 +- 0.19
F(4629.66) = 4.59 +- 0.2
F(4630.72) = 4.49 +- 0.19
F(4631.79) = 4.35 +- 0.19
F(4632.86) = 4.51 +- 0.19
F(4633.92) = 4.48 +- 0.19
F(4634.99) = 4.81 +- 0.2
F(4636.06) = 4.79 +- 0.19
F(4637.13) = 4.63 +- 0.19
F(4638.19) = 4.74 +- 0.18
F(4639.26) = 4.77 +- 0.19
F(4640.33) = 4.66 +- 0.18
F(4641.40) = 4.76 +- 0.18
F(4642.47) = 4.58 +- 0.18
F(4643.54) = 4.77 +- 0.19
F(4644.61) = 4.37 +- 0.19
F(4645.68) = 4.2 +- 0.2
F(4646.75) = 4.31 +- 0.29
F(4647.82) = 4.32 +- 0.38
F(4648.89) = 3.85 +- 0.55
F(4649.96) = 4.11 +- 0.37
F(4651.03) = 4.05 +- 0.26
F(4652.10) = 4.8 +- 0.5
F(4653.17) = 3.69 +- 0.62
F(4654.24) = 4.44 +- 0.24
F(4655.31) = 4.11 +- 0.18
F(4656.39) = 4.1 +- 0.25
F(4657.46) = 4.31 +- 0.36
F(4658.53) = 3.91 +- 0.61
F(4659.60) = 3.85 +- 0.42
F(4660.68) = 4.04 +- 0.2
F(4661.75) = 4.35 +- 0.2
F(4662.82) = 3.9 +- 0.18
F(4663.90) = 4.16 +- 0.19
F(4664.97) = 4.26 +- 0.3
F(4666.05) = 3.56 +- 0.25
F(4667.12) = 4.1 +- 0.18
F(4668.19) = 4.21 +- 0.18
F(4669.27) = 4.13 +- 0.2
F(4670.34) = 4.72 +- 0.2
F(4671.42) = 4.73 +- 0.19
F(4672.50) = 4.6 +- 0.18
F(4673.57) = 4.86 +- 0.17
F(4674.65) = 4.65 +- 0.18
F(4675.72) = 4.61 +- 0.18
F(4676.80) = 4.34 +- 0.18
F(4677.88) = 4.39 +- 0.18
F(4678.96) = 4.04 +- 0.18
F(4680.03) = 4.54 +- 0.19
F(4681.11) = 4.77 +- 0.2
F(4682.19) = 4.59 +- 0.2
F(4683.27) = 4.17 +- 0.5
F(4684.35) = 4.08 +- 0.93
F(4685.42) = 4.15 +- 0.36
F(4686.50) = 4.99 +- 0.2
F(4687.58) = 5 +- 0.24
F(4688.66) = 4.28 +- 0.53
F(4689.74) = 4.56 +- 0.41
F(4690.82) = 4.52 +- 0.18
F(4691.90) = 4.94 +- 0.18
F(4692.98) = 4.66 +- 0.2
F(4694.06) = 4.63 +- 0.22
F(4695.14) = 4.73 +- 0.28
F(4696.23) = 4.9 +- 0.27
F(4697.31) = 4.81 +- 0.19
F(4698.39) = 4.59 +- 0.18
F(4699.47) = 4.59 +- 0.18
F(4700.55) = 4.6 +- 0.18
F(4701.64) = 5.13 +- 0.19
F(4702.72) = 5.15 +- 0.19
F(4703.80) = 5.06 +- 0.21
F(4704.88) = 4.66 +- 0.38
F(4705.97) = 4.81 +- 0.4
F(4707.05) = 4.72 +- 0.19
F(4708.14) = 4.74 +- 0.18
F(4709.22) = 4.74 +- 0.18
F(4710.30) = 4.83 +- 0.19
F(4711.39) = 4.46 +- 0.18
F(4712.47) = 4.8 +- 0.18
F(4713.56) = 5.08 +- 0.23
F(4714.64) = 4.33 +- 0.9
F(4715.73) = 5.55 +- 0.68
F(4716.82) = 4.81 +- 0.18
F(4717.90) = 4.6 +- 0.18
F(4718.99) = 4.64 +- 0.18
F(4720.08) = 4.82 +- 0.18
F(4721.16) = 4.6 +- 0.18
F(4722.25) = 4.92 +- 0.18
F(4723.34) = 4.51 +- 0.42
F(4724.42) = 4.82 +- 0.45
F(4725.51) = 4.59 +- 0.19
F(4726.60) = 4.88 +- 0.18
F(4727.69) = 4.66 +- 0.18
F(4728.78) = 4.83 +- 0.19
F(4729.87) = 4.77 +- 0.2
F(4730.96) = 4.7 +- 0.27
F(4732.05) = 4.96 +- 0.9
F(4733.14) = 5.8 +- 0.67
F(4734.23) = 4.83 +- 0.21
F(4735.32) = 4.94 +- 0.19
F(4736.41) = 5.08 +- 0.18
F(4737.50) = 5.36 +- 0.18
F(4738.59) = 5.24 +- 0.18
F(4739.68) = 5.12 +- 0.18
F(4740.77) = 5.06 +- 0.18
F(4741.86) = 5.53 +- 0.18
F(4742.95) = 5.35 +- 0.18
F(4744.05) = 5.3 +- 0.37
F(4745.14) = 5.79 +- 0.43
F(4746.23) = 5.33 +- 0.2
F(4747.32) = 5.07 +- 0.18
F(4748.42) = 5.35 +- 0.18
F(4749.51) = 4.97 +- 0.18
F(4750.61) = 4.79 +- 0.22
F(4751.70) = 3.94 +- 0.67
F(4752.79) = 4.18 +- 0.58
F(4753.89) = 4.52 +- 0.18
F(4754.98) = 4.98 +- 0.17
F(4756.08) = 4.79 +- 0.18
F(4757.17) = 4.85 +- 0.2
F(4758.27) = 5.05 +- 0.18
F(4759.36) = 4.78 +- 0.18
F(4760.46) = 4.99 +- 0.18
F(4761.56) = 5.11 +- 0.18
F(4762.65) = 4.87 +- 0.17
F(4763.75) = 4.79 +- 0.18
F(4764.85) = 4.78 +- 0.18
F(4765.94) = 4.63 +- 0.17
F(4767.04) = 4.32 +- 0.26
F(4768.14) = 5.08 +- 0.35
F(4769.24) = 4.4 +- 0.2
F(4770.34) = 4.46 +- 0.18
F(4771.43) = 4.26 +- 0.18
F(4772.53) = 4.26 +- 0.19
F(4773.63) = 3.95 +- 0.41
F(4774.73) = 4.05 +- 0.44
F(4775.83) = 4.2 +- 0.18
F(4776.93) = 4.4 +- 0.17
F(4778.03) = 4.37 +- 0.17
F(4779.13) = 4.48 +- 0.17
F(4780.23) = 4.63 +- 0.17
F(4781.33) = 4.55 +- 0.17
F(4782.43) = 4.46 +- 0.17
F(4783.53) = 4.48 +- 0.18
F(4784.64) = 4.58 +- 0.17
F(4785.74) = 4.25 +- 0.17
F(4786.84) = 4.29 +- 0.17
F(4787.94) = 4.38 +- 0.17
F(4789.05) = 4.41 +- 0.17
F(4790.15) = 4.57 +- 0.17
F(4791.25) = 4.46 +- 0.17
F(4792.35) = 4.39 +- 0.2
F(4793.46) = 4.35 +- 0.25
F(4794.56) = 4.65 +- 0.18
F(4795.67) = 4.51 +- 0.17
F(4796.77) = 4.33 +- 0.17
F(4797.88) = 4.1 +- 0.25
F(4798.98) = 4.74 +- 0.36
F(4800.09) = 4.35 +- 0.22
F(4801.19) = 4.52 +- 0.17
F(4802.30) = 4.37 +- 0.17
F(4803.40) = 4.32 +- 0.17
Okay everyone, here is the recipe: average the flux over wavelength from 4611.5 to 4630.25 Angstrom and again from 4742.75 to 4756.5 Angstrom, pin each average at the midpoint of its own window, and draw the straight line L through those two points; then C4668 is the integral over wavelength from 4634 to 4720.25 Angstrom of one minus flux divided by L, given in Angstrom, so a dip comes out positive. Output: 3.7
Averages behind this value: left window 4.55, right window 4.94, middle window 4.52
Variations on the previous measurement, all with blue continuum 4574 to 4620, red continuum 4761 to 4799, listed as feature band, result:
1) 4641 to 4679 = -0.6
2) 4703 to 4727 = -2.5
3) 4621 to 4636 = -2.0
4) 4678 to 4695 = -1.0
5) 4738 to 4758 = -2.8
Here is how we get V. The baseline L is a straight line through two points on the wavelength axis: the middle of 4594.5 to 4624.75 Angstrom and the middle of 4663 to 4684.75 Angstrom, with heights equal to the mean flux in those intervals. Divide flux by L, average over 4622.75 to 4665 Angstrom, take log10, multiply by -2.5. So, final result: -0.03 mag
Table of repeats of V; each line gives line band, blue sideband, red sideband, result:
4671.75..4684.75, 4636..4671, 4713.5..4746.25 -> 0.01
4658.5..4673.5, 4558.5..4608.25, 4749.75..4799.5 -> 0.04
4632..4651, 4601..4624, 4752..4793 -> -0.05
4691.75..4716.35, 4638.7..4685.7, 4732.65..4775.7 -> -0.05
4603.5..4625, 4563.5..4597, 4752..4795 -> -0.01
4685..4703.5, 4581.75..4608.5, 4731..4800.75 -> -0.08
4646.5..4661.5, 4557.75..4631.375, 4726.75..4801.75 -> 0.08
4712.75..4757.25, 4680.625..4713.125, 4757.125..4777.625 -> -0.07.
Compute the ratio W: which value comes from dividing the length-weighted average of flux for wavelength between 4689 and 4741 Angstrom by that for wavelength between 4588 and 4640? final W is 1.12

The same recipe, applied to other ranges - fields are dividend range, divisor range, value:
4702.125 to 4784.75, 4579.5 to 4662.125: 1.12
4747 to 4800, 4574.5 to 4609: 1.13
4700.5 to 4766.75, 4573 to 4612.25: 1.21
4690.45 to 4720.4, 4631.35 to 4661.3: 1.09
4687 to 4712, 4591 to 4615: 1.17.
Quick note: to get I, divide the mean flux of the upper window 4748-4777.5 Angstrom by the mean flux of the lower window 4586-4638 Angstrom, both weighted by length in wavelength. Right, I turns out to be 1.08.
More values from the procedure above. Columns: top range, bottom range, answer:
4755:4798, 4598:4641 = 1.02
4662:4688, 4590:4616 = 1.09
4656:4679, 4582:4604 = 1.08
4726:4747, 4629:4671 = 1.19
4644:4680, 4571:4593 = 1.04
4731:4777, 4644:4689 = 1.13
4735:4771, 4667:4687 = 1.10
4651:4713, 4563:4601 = 1.06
